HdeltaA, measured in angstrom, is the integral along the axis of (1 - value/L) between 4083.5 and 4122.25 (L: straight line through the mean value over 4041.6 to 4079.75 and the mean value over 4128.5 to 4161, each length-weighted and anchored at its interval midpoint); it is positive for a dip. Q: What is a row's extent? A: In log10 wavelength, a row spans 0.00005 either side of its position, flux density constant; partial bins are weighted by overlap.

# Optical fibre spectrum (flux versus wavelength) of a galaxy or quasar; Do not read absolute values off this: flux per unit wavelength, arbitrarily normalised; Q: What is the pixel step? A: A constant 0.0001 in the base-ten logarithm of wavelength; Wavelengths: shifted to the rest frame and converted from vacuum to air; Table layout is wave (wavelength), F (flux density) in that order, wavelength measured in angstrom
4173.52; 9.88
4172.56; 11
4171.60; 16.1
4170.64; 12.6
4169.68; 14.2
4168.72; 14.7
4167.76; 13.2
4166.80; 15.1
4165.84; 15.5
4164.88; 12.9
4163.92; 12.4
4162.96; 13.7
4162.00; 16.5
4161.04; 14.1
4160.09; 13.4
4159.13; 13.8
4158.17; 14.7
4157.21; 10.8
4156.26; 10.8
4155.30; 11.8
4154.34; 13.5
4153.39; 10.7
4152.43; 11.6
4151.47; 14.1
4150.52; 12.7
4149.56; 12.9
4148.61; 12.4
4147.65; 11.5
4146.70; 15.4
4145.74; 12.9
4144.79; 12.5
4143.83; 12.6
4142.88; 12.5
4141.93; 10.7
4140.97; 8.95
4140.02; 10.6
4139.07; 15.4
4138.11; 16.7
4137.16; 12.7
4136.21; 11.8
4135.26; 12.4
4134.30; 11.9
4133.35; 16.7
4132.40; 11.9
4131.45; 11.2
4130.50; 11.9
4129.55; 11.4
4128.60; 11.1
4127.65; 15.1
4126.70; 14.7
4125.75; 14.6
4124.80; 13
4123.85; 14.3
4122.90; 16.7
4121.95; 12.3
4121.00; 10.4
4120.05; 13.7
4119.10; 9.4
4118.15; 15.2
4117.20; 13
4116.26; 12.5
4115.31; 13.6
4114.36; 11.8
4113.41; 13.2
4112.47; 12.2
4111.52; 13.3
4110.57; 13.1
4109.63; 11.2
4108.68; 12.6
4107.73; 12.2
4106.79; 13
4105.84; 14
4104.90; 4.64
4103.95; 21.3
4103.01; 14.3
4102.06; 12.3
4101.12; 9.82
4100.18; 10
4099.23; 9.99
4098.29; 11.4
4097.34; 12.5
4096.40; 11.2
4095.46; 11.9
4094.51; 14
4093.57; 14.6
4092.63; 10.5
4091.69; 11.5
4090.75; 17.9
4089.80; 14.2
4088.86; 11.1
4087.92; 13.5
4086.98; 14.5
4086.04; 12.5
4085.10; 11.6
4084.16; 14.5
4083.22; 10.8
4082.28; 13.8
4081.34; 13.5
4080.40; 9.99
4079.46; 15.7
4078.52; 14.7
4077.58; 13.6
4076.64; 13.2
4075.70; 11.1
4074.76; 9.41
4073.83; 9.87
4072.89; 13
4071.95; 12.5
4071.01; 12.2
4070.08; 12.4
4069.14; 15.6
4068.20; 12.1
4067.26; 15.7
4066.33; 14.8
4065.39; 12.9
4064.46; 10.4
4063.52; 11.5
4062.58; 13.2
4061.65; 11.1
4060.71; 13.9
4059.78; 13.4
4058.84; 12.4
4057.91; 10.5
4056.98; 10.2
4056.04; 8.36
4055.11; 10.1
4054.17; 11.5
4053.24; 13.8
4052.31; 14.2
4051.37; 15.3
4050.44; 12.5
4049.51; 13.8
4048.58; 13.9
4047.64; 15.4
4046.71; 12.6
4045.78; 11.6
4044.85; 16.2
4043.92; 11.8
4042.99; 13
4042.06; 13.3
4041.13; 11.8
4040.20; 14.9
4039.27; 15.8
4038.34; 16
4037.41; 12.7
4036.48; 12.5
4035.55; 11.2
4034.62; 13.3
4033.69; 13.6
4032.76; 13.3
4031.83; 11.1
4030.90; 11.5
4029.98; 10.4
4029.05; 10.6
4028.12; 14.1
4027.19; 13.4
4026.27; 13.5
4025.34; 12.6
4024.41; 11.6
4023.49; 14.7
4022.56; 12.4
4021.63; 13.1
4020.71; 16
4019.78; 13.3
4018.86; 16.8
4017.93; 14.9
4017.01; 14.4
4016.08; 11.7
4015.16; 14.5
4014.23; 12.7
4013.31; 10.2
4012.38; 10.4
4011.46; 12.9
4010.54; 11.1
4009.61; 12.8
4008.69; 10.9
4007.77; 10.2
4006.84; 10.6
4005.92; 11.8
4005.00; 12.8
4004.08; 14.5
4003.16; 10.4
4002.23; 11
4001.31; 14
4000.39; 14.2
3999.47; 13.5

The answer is 0.2 angstrom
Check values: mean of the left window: 12.7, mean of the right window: 12.6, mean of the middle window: 12.6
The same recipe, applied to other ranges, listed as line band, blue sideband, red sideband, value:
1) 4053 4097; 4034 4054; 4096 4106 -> 0.3 angstrom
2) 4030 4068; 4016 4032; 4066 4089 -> 0.6 angstrom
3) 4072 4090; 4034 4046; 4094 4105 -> -0.1 angstrom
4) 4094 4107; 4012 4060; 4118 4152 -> 0.7 angstrom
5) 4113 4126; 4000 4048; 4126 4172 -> -0.1 angstrom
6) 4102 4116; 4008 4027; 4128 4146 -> -0.3 angstrom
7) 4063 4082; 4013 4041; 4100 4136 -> 0.4 angstrom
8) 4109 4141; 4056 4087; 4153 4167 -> 0.1 angstrom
